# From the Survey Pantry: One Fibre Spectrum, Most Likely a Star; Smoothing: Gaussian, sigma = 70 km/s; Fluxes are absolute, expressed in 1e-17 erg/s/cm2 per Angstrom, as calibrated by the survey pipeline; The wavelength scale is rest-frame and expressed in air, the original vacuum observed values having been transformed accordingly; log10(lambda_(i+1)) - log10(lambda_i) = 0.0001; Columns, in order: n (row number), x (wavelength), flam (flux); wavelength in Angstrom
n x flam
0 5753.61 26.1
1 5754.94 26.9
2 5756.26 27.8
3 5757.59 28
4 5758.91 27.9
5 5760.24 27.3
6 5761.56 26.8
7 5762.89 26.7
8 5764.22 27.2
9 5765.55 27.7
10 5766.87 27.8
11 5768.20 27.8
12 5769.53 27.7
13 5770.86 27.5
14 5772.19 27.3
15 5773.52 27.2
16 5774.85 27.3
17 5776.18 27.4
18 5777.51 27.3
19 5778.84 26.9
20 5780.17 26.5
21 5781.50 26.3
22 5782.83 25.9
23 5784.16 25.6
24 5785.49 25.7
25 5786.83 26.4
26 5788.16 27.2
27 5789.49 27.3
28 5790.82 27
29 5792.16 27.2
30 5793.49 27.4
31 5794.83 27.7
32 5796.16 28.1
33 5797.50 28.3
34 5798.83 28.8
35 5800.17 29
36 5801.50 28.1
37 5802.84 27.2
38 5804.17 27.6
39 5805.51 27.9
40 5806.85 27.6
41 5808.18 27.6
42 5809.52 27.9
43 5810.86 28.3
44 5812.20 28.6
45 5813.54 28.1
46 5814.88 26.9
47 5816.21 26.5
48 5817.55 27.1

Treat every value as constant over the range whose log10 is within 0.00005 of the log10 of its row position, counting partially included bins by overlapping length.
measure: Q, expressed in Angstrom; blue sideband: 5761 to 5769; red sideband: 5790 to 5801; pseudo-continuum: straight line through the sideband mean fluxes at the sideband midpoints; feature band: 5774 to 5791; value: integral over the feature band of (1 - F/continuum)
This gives 0.6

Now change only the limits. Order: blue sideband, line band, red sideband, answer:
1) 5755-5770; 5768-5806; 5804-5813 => 0.6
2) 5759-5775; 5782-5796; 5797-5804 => 0.6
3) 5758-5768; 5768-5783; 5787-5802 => 0.2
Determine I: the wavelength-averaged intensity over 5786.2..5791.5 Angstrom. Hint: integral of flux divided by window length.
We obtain 27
